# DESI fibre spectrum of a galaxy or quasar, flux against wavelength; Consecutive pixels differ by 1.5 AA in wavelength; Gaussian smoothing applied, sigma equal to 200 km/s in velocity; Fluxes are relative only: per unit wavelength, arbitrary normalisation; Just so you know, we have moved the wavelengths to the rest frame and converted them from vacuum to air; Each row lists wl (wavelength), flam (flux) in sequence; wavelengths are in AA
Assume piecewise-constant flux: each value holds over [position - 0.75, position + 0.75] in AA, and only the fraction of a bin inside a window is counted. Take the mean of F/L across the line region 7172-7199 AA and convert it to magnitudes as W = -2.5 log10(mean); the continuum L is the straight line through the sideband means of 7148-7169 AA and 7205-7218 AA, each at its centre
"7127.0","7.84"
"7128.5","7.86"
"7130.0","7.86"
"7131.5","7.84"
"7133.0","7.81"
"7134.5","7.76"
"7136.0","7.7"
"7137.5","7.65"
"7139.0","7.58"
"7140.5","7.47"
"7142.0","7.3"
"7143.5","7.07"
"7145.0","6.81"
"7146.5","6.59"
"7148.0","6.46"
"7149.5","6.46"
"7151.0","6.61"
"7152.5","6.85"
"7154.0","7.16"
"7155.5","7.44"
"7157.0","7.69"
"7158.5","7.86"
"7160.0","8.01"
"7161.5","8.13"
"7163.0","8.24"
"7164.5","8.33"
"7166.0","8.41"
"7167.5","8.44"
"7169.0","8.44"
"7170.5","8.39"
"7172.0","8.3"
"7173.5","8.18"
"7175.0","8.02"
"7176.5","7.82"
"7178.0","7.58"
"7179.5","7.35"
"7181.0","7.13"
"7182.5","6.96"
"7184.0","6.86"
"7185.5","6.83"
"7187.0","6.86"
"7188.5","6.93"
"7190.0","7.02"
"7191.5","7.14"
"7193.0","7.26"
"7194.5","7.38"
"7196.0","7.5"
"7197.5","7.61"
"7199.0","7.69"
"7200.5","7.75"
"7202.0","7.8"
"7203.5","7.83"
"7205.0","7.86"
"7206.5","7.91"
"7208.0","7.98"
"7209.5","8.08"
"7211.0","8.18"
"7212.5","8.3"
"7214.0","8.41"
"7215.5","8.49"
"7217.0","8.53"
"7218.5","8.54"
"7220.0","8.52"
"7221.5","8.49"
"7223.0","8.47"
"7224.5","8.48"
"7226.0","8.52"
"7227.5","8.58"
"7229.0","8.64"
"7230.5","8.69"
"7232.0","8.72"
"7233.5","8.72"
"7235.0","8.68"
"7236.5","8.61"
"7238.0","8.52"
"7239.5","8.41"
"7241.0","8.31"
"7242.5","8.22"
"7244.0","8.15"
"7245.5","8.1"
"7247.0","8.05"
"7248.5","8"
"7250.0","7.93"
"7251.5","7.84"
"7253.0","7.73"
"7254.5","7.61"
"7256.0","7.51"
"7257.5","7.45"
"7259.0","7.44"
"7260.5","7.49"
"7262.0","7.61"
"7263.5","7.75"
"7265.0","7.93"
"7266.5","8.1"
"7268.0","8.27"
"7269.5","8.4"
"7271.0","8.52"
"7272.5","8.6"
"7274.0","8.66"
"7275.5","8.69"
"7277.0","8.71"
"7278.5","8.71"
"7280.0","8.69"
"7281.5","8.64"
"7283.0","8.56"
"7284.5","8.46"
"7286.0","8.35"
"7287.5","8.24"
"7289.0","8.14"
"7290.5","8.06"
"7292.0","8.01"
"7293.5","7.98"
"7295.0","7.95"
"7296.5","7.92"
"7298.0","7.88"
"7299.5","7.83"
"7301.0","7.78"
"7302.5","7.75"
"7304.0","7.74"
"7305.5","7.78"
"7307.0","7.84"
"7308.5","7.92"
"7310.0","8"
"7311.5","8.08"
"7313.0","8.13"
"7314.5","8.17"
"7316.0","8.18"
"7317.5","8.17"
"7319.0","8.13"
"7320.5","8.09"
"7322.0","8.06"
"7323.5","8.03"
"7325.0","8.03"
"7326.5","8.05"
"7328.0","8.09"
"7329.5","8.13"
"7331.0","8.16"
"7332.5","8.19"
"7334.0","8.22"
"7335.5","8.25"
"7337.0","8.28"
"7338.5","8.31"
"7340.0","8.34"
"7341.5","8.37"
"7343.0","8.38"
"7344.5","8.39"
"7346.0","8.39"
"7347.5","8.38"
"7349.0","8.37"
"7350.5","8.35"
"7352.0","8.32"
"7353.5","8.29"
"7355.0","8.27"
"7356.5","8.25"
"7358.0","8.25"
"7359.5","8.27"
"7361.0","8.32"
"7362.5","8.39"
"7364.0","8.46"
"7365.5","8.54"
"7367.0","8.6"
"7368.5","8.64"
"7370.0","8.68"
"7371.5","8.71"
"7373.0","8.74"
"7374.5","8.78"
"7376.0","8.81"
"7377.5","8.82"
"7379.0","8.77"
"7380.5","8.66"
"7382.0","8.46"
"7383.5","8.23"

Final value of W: 0.08 mag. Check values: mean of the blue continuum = 7.65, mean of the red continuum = 8.22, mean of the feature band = 7.36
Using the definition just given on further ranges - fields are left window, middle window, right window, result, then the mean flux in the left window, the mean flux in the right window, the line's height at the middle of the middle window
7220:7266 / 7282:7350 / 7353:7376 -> 0.031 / 8.16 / 8.49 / 8.36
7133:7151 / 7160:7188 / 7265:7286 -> -0.043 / 7.17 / 8.51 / 7.49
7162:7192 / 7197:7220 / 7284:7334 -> -0.045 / 7.67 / 8.04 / 7.76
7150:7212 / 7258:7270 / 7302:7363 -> 0.012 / 7.65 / 8.17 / 7.94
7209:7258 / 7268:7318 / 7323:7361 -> 0.010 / 8.29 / 8.26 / 8.27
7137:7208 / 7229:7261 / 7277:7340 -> -0.038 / 7.51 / 8.13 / 7.84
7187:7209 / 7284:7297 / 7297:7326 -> -0.031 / 7.53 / 7.98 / 7.9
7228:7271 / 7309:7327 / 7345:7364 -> 0.021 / 8.11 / 8.33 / 8.25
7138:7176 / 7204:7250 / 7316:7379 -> -0.064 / 7.61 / 8.35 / 7.88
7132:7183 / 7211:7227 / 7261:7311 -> -0.080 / 7.59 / 8.16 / 7.87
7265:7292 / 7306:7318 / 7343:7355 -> 0.045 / 8.43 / 8.35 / 8.39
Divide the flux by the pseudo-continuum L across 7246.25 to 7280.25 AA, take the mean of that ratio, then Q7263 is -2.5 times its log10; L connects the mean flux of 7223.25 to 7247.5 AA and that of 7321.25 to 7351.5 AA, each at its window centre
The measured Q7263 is 0.04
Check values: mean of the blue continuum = 8.47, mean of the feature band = 8.06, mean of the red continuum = 8.24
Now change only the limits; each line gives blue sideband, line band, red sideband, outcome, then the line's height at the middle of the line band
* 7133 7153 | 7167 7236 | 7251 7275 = -0.060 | 7.53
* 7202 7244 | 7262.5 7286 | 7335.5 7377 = -0.004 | 8.4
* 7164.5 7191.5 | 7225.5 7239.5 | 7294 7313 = -0.117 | 7.74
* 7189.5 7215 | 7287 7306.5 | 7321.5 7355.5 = 0.024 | 8.1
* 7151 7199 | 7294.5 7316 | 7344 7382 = 0.041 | 8.22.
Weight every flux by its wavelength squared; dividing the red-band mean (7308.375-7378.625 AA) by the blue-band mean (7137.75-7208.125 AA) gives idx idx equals 1.2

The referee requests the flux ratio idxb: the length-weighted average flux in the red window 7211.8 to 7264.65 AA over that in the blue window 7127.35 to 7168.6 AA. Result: 1.09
